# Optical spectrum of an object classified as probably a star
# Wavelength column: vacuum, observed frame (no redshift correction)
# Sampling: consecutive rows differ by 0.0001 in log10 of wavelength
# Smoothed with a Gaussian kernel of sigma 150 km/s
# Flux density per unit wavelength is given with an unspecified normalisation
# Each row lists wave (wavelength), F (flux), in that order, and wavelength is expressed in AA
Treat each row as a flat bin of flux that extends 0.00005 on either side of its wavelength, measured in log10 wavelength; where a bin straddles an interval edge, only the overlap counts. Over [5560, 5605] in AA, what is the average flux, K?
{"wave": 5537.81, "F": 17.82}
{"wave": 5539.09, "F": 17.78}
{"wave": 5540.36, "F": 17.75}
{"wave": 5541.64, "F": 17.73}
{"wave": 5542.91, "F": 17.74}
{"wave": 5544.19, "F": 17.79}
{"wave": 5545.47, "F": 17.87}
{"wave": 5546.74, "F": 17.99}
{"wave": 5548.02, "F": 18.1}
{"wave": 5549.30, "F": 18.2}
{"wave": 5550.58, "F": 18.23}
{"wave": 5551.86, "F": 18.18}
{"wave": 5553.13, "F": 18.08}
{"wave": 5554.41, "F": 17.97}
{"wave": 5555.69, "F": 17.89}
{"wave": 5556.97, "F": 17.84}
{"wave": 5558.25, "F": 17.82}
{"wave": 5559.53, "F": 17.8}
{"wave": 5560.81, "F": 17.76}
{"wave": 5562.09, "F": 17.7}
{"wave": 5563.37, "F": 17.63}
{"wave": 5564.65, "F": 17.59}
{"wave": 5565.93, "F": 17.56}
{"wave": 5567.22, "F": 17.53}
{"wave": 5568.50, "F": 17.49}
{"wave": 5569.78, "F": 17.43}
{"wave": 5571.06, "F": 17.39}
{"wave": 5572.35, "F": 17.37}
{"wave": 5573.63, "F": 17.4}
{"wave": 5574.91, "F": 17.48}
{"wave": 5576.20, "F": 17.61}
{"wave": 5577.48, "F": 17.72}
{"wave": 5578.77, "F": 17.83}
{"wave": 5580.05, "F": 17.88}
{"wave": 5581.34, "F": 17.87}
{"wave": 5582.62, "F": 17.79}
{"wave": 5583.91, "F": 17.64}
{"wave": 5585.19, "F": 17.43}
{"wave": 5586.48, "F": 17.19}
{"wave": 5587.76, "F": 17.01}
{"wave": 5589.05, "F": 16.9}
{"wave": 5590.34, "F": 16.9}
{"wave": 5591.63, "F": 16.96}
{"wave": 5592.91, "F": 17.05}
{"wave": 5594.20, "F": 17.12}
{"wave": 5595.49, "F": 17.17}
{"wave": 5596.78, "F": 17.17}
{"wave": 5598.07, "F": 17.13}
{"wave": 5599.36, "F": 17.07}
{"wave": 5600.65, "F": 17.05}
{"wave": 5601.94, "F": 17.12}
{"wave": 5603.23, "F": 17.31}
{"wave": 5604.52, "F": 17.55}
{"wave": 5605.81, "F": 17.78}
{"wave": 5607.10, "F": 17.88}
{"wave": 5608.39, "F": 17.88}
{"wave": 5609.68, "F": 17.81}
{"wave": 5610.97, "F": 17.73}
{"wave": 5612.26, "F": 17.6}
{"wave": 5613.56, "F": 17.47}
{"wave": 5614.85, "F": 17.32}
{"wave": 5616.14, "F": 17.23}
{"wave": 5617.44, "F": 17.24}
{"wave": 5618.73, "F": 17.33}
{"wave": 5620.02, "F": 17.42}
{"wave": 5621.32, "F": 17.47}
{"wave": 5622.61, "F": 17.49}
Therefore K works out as 17.4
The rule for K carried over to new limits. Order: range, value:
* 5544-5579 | 17.8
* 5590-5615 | 17.4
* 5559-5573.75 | 17.6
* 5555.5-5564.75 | 17.8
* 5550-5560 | 18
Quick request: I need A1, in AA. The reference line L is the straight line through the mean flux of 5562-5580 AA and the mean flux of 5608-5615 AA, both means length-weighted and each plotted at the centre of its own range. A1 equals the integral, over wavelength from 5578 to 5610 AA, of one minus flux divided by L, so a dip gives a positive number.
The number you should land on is 0.4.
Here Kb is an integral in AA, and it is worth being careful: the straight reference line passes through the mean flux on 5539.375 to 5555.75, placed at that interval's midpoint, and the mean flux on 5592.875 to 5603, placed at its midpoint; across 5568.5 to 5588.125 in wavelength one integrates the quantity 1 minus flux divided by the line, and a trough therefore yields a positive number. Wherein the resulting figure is -0.11 AA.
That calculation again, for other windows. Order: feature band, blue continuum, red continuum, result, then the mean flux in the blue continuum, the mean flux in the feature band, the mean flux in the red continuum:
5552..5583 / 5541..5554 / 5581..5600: -0.10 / 18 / 17.7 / 17.2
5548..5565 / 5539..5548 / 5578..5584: -0.08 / 17.8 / 17.9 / 17.8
